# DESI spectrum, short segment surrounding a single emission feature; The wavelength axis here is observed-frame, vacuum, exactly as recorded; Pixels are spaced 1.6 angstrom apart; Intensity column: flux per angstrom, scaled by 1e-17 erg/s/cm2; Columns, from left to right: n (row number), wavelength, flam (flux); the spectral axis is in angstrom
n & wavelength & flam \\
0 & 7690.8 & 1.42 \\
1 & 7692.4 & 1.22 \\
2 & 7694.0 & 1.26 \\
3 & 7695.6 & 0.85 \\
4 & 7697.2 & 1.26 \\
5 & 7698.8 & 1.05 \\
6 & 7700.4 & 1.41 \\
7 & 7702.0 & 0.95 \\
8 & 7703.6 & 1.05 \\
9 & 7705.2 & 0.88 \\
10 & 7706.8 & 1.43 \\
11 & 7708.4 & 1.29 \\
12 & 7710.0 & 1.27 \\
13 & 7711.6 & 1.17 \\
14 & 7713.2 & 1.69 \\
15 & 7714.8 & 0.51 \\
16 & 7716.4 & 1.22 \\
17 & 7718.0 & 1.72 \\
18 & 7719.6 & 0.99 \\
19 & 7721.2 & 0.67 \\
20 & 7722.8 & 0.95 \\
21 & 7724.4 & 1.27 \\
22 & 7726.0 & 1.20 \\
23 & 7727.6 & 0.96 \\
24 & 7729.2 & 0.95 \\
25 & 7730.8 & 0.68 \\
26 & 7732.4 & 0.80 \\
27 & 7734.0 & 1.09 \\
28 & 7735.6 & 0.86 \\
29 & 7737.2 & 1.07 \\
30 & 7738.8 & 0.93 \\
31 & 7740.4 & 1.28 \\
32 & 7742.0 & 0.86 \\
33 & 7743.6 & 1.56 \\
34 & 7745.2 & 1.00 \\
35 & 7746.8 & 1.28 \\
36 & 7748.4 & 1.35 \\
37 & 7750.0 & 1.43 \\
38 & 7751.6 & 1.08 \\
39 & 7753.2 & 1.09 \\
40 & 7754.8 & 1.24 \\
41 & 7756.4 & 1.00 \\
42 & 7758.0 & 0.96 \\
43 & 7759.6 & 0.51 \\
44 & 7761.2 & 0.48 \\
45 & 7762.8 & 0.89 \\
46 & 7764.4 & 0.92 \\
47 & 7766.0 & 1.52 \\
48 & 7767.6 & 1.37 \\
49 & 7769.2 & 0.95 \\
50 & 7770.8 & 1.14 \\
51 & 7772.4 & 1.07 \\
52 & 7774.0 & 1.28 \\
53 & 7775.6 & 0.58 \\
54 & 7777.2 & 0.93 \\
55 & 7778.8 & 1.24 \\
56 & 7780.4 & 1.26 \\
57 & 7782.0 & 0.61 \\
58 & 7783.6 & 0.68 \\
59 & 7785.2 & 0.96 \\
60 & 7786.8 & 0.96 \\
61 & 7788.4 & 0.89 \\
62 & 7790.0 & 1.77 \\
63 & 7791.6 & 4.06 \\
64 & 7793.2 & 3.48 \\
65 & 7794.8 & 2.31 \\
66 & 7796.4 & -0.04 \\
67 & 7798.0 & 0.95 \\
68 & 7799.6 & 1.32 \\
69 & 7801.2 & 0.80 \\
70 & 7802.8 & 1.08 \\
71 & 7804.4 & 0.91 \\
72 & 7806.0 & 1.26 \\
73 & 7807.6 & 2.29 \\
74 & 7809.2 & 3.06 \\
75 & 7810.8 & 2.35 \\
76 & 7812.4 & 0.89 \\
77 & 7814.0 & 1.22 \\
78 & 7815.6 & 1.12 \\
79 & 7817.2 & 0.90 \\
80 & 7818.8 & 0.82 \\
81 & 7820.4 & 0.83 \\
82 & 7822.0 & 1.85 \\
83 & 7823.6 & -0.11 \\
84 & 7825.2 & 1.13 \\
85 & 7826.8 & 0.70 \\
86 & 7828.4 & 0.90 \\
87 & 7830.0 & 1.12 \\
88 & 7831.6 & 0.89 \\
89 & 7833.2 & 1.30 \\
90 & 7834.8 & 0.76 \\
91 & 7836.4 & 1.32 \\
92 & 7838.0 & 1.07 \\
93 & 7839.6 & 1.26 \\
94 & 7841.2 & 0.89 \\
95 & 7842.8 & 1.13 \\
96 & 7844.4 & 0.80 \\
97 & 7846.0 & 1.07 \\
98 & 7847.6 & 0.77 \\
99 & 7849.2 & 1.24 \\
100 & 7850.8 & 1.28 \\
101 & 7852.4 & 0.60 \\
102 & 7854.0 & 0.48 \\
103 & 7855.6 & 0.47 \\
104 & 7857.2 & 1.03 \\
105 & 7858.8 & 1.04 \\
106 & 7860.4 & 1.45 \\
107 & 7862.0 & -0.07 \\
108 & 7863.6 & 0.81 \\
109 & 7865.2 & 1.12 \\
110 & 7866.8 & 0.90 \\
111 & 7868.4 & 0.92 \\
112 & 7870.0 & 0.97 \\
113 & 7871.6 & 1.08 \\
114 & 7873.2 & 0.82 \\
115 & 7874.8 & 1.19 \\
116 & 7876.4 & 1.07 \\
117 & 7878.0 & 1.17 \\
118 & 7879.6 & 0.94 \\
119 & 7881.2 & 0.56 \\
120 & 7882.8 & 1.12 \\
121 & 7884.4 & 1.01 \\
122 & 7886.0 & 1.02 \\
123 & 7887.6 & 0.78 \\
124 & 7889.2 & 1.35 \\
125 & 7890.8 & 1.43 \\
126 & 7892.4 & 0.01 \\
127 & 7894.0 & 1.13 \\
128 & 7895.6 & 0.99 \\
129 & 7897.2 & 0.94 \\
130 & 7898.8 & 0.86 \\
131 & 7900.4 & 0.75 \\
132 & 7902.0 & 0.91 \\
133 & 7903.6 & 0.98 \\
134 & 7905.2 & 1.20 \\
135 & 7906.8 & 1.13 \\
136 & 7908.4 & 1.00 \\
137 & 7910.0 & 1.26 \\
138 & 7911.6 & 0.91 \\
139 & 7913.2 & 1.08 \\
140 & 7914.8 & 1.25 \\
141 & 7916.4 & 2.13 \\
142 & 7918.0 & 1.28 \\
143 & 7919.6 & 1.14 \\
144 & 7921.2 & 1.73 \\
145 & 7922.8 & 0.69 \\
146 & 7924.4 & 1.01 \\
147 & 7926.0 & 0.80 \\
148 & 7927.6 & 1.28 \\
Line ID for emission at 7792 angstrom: [S II] 6716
